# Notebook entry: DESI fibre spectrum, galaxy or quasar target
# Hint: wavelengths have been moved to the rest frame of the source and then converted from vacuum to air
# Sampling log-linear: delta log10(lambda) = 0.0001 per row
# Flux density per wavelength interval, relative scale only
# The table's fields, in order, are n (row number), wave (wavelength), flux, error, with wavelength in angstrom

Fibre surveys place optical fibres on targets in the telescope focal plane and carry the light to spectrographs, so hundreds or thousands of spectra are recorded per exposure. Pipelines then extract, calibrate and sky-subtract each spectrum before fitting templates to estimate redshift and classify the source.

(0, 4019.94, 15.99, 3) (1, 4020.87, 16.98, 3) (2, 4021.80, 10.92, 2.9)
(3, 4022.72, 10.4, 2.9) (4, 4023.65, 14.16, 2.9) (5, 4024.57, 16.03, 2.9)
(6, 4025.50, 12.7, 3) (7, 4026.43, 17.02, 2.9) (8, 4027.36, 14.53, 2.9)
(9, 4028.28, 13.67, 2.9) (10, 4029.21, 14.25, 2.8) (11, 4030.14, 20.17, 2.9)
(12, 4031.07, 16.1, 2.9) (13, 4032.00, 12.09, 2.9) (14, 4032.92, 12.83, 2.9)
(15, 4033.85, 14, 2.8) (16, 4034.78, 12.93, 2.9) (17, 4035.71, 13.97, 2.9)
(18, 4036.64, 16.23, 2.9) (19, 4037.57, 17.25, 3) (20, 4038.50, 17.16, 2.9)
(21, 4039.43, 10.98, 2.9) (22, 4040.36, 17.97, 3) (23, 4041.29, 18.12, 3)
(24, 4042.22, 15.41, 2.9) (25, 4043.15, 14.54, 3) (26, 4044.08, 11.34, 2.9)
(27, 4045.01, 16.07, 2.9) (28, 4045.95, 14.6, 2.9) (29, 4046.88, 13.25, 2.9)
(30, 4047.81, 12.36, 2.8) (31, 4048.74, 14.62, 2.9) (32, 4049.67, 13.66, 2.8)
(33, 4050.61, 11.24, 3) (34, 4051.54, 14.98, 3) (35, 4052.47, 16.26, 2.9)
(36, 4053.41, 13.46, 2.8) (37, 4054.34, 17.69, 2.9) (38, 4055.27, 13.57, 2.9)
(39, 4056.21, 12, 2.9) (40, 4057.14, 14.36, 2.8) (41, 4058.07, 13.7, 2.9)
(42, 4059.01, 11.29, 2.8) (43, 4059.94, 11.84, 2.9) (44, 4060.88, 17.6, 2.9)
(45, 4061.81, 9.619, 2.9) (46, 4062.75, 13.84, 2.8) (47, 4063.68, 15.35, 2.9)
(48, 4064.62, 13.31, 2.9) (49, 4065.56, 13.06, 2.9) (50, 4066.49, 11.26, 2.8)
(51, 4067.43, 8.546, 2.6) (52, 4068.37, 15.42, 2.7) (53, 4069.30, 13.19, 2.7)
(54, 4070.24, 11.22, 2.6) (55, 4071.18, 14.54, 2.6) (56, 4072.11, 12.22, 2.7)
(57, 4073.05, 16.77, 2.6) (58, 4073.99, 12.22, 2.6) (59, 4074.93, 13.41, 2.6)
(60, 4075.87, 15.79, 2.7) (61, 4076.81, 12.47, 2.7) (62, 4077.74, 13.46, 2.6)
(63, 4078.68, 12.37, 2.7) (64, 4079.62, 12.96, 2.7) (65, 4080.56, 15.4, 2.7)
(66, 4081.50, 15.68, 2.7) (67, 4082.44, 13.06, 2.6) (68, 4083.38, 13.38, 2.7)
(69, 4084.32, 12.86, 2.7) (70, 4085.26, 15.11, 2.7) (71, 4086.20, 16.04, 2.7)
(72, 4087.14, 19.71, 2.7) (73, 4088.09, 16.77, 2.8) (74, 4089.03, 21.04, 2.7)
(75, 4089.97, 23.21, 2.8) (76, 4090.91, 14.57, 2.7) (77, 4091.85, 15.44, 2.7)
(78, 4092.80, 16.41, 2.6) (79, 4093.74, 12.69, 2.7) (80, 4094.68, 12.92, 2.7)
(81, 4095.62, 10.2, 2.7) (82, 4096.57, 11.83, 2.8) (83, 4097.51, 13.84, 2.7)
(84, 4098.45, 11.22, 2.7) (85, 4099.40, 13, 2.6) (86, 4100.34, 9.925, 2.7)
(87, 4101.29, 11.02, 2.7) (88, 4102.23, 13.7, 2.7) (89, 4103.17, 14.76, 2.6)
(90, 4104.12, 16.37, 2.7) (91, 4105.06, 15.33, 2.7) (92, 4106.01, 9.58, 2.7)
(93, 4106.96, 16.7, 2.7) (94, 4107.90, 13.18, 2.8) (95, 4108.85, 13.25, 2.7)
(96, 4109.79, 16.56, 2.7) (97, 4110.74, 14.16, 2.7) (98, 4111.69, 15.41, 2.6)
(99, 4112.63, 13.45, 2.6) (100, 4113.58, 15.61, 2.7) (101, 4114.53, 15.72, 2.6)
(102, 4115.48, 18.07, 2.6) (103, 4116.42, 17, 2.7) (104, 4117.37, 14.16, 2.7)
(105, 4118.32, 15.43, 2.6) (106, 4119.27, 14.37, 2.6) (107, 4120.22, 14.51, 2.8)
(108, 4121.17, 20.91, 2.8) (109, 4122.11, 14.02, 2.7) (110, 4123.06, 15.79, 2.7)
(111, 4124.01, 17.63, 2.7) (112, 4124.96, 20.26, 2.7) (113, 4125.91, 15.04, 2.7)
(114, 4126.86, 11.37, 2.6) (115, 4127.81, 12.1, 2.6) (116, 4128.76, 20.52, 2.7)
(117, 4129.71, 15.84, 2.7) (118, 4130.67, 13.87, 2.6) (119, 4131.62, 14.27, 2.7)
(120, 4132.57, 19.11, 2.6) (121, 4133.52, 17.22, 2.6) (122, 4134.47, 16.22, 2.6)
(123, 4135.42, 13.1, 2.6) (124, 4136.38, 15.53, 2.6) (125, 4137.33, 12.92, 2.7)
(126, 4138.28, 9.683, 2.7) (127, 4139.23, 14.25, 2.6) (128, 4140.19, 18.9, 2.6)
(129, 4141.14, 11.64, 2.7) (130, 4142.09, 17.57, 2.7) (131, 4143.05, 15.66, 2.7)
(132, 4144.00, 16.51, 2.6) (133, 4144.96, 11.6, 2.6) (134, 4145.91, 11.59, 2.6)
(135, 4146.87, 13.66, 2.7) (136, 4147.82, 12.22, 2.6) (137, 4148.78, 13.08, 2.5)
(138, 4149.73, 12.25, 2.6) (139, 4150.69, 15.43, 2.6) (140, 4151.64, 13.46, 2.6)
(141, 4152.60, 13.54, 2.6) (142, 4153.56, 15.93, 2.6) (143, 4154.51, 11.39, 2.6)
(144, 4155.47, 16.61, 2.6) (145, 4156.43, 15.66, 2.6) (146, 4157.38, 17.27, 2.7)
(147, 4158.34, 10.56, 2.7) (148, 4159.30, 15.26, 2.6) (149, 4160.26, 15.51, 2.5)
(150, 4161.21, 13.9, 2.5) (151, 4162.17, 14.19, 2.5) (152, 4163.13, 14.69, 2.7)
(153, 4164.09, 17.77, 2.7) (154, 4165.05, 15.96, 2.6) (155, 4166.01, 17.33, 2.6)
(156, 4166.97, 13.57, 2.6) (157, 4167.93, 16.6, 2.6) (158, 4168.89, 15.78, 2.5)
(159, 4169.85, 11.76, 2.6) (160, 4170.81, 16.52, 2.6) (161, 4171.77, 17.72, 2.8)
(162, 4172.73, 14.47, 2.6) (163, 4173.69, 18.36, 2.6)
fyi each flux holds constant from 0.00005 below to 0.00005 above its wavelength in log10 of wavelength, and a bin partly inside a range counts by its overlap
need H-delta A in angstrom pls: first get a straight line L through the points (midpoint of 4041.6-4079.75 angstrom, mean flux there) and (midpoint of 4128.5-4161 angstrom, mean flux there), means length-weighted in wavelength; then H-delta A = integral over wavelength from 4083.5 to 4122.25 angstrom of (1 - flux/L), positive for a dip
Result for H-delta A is -2.2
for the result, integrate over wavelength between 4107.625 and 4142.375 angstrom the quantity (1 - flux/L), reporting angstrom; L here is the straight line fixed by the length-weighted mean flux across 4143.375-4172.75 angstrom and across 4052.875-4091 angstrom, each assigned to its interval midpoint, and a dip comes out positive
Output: -2.2 angstrom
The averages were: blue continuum 14.2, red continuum 14.6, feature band 15.4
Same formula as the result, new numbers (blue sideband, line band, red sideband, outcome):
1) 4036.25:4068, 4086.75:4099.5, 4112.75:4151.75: -0.61 angstrom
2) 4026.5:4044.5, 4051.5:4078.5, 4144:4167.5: 2.41 angstrom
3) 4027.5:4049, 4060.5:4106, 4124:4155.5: 2.23 angstrom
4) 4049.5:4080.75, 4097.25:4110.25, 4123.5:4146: 0.86 angstrom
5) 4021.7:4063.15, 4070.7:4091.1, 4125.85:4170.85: -1.04 angstrom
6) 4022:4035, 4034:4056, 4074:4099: -0.36 angstrom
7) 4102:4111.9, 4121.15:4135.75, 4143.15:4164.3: -1.67 angstrom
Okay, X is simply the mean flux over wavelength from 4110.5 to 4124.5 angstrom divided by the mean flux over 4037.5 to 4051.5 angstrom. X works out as 1.1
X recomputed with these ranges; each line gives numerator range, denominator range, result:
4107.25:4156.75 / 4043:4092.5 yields 1.05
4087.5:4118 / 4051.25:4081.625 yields 1.08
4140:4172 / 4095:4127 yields 1.01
